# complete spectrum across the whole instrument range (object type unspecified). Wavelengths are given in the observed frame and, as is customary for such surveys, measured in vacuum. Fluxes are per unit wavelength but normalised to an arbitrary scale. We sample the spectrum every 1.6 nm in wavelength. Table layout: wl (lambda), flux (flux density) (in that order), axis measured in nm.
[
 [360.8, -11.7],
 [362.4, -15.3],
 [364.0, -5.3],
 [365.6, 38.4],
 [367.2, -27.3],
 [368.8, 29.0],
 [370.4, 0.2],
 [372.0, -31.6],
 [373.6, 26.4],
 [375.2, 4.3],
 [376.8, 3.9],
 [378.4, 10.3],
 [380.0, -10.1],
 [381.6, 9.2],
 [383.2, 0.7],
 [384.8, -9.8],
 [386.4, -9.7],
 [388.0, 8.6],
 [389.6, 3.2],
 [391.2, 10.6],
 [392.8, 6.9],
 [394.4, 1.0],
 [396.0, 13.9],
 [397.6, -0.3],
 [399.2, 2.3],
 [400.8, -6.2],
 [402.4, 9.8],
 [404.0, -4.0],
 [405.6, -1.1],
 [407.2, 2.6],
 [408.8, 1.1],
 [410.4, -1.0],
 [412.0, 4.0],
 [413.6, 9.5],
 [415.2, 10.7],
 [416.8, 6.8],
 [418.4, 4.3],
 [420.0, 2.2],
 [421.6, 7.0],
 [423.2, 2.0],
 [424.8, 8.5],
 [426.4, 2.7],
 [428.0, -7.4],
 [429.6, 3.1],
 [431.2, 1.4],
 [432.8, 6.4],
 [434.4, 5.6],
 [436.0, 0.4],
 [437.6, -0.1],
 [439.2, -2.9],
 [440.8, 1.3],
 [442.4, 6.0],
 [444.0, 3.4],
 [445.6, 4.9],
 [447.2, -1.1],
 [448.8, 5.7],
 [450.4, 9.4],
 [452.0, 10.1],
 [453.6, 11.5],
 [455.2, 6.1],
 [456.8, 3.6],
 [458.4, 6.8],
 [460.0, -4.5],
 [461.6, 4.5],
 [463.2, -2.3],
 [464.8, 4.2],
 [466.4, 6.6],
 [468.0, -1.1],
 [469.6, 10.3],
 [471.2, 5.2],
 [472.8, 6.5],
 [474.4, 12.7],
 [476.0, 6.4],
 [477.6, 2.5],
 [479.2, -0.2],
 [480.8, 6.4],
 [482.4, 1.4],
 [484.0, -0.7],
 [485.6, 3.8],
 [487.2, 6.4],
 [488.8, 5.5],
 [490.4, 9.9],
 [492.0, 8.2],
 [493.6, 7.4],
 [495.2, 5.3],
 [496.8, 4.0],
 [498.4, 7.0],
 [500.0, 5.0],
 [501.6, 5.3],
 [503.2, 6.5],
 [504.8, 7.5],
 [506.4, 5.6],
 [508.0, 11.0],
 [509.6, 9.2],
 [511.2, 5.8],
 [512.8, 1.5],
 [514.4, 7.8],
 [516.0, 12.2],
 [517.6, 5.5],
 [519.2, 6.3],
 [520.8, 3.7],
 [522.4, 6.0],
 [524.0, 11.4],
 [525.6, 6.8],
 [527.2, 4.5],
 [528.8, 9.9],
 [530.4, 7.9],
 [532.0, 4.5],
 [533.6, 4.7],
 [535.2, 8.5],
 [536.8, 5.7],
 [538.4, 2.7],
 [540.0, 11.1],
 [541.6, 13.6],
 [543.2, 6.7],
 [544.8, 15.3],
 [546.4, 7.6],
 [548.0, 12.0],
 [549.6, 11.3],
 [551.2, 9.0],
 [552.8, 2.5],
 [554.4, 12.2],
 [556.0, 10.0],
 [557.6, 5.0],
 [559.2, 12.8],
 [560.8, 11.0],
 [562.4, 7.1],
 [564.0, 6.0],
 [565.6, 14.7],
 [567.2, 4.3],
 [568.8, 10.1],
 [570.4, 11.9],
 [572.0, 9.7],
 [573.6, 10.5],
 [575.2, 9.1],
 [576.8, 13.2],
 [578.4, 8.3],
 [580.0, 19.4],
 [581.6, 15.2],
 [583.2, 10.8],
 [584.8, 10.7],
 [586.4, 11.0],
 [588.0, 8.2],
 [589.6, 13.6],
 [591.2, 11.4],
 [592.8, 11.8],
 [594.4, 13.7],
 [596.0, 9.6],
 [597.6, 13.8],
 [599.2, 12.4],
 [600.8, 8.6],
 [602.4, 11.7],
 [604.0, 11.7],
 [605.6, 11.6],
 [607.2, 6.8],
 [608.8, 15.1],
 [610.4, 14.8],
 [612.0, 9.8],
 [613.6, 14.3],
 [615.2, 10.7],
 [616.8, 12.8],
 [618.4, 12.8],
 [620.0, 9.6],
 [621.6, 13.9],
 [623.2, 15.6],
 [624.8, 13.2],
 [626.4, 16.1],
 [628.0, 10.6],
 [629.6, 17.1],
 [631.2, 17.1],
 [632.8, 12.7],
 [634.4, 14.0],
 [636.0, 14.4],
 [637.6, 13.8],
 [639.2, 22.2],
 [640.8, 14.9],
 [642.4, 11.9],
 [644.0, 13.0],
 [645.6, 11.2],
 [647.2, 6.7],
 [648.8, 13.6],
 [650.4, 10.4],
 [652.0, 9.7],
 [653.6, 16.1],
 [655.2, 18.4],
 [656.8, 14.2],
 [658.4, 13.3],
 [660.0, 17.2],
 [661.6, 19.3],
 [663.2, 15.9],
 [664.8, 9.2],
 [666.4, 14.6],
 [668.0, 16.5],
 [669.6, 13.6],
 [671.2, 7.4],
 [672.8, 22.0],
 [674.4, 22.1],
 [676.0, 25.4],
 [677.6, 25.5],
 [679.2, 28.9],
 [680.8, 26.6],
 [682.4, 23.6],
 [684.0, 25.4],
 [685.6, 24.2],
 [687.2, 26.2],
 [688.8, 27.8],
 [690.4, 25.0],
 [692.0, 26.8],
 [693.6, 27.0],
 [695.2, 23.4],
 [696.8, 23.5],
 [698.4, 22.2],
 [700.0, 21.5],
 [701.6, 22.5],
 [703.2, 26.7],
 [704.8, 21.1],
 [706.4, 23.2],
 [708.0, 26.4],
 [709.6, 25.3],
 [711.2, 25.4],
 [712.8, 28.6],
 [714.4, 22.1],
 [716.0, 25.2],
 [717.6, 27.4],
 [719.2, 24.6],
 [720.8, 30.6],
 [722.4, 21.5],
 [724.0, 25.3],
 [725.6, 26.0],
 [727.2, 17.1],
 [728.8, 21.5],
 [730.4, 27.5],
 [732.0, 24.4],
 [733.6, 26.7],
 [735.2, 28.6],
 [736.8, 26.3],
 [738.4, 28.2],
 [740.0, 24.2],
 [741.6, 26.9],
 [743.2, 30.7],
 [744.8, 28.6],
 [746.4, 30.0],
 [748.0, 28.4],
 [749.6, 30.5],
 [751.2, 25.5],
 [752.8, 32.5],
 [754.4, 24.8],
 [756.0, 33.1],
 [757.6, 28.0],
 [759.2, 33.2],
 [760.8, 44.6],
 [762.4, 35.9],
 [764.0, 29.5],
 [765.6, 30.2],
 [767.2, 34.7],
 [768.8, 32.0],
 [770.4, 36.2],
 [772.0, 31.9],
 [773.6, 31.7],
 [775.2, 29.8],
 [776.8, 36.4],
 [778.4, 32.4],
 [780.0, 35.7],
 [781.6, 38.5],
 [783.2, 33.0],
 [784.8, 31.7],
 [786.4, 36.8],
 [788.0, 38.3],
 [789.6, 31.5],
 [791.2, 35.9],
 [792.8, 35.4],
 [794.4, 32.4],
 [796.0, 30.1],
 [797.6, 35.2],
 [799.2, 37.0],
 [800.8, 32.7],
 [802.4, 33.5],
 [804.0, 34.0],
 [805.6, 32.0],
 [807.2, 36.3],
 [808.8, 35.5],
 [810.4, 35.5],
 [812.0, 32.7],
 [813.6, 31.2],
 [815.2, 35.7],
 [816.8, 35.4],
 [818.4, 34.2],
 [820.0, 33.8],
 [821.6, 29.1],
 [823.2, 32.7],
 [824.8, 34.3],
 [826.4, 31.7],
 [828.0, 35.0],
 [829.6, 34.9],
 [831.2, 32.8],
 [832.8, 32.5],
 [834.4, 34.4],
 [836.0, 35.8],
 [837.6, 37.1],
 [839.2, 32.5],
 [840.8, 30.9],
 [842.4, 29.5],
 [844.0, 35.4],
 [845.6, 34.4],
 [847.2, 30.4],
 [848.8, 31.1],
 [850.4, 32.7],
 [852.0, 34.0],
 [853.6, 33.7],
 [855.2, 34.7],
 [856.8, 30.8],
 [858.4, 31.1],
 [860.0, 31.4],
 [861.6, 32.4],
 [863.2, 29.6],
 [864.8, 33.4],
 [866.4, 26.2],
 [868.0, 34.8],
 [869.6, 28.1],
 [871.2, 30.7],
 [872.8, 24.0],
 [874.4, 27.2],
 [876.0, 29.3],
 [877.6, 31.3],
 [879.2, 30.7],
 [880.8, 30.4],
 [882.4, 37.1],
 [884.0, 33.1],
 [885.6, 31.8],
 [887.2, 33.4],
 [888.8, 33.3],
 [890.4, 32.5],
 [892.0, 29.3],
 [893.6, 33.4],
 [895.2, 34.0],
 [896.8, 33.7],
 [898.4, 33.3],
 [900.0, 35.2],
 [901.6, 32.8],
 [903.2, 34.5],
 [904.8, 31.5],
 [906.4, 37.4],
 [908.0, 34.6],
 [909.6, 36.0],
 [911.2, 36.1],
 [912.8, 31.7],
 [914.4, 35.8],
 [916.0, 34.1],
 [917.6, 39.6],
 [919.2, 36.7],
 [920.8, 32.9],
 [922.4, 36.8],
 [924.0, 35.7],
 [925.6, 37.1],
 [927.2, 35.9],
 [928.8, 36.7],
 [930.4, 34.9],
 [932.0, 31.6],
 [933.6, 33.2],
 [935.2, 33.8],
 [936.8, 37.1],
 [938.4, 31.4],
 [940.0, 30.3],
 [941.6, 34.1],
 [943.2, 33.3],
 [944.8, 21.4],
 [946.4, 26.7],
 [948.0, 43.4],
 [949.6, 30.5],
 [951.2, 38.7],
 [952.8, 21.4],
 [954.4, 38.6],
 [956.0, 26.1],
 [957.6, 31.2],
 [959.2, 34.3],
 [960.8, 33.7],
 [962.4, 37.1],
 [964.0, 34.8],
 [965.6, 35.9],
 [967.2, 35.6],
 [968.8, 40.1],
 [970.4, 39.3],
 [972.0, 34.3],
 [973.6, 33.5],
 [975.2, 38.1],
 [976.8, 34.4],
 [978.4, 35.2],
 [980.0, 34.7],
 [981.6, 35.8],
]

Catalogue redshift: 0.690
